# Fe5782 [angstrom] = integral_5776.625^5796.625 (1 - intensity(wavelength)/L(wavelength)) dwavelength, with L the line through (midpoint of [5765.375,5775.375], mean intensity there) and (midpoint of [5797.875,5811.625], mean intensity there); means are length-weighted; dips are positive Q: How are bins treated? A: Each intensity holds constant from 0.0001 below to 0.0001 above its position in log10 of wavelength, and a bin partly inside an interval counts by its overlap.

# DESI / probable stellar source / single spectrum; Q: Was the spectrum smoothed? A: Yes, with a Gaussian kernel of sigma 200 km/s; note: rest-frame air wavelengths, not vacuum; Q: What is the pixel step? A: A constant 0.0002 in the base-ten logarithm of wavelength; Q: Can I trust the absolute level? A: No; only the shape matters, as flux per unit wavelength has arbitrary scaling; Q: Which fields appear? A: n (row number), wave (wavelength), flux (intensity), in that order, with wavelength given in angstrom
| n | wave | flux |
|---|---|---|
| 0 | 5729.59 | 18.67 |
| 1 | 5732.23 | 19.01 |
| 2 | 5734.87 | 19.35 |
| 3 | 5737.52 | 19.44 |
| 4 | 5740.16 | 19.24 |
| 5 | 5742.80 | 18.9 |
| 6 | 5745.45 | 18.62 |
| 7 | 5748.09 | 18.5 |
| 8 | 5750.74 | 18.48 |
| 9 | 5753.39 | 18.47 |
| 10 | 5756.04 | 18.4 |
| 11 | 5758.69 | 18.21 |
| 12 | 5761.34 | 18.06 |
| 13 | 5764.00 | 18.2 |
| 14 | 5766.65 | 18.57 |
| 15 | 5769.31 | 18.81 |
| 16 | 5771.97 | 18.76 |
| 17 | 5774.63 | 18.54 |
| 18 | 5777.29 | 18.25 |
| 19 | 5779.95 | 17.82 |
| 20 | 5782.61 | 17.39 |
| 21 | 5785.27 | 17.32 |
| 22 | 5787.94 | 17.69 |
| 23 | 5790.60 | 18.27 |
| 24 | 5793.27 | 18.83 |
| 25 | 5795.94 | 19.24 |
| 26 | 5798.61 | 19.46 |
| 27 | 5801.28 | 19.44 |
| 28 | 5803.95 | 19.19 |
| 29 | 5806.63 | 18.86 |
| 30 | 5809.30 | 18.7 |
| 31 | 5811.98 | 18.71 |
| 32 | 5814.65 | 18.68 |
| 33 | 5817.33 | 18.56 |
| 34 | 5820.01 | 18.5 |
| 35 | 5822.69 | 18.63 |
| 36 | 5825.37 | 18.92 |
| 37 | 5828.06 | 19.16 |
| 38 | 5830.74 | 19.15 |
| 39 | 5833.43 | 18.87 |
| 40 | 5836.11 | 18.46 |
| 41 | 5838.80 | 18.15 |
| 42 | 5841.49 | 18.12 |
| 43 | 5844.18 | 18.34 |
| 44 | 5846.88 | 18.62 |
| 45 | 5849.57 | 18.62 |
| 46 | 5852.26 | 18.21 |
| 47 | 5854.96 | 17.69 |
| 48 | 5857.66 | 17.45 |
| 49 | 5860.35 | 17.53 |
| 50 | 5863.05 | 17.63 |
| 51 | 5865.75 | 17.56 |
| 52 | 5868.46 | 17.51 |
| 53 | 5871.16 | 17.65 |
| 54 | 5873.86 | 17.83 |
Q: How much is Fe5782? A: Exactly 0.9 angstrom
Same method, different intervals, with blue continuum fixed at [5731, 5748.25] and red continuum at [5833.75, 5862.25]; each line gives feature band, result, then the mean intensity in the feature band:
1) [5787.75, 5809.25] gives -0.4 angstrom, 18.9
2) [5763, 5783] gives 0.5 angstrom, 18.3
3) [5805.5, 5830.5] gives -0.5 angstrom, 18.8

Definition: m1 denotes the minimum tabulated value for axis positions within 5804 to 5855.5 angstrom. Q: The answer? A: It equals 17.69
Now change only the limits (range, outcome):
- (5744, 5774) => 18.06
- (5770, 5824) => 17.32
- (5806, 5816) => 18.68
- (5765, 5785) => 17.39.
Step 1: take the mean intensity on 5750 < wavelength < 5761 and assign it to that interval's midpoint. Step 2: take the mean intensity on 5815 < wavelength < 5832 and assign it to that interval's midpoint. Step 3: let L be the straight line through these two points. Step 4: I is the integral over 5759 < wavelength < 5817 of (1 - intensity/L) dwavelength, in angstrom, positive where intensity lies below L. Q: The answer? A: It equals 0.2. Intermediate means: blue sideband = 18.4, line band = 18.5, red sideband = 18.8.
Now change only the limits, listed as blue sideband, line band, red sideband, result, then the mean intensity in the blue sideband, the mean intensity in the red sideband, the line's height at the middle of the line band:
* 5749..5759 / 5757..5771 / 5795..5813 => 0.1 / 18.4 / 19.1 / 18.5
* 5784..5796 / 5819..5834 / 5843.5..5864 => -0.7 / 18.2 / 18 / 18.1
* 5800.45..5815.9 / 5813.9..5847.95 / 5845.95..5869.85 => -0.4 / 18.9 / 17.9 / 18.4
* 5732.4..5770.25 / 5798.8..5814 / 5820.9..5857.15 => -0.4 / 18.7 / 18.5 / 18.6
